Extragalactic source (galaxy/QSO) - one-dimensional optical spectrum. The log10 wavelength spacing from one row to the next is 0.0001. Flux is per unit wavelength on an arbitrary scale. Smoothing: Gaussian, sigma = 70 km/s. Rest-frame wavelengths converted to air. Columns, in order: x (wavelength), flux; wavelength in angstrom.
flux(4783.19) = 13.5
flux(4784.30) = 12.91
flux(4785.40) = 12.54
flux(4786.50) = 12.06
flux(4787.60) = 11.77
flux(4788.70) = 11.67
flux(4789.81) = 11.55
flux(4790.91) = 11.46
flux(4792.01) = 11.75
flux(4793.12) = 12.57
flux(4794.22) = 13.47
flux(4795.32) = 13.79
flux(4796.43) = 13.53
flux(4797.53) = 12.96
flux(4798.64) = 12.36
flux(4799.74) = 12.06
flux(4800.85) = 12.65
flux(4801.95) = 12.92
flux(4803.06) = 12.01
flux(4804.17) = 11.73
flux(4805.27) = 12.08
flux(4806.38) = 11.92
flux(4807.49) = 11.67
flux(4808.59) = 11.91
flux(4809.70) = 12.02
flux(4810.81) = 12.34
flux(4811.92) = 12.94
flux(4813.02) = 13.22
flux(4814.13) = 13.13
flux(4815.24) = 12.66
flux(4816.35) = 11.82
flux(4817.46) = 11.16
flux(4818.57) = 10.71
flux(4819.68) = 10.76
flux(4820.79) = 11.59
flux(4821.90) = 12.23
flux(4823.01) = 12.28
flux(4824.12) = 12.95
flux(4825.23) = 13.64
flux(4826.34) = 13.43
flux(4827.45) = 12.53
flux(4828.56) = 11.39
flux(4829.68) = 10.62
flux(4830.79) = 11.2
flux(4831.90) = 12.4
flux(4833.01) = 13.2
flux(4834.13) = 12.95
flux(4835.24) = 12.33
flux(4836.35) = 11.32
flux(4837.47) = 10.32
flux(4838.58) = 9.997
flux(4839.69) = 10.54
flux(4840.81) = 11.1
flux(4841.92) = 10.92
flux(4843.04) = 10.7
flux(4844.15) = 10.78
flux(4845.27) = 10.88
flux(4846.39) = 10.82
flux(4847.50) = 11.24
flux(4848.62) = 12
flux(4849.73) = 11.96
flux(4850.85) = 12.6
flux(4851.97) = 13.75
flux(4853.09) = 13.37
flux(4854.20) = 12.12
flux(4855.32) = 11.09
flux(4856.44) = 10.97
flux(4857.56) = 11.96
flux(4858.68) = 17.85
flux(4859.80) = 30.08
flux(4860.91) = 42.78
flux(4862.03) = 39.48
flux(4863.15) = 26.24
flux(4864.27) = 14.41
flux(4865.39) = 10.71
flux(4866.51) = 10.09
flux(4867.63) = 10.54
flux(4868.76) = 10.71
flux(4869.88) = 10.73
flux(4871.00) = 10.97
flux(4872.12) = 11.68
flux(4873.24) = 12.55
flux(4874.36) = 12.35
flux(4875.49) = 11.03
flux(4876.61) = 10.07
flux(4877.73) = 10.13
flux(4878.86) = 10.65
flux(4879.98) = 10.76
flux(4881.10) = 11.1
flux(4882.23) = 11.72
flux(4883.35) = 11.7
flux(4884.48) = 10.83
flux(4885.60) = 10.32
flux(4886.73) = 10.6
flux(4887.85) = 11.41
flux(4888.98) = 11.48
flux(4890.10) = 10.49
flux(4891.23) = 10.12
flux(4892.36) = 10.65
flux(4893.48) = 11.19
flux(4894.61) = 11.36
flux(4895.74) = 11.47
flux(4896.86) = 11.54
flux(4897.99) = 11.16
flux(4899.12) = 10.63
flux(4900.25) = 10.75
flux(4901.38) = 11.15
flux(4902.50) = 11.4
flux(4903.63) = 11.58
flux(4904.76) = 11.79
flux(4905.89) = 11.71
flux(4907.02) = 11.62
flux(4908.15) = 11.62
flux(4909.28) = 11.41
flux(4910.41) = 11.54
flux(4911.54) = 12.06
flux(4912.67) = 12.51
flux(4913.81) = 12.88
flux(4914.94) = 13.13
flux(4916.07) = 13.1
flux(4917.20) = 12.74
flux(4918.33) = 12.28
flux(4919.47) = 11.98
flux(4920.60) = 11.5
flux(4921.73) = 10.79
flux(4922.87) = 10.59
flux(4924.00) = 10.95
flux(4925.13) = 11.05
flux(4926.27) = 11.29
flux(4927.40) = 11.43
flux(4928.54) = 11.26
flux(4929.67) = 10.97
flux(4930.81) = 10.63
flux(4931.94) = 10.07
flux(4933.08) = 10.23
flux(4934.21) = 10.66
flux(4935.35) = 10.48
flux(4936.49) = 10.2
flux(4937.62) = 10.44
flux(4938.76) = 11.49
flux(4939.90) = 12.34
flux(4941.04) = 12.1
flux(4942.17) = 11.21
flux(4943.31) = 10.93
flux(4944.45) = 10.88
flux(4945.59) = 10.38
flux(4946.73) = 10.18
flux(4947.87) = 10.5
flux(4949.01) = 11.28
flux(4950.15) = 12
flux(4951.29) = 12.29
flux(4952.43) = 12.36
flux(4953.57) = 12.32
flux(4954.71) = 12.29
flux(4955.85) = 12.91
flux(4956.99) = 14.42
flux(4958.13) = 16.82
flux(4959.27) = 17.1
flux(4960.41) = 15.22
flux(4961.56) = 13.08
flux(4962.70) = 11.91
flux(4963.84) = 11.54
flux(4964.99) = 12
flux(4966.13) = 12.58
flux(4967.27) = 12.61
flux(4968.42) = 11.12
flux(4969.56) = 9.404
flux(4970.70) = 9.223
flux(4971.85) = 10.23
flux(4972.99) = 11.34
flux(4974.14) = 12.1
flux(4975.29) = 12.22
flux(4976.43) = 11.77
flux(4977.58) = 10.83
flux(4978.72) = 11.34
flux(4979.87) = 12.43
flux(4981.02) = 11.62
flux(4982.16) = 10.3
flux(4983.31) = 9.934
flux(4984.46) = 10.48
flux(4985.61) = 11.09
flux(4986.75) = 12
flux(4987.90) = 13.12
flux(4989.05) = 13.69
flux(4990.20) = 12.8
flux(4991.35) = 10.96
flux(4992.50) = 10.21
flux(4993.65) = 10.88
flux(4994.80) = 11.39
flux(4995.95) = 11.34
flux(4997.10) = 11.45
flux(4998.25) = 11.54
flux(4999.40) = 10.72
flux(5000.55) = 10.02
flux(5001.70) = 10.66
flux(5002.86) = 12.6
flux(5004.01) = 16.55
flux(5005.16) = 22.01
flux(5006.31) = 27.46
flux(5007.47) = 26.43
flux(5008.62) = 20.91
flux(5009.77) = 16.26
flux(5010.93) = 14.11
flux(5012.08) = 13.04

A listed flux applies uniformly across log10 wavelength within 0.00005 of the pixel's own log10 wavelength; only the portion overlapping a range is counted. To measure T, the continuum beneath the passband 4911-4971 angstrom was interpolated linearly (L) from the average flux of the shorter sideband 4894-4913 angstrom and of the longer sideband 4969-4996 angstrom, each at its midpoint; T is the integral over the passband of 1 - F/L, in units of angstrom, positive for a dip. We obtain -2.3 angstrom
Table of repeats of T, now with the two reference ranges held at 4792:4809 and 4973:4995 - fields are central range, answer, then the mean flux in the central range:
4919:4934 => 1.1 angstrom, 11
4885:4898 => 1.1 angstrom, 11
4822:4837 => 0.0 angstrom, 12.3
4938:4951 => 0.6 angstrom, 11.2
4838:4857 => 1.2 angstrom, 11.5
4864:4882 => 1.5 angstrom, 11.1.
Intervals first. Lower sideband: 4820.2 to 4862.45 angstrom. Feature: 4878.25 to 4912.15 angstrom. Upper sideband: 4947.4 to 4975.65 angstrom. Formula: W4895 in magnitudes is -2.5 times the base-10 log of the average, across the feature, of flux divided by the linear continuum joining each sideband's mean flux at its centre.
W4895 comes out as 0.18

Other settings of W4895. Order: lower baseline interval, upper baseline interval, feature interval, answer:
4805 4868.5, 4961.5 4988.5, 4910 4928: 0.04 mag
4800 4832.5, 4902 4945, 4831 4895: -0.11 mag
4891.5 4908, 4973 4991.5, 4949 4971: -0.10 mag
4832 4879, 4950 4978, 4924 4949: 0.17 mag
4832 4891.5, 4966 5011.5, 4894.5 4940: 0.15 mag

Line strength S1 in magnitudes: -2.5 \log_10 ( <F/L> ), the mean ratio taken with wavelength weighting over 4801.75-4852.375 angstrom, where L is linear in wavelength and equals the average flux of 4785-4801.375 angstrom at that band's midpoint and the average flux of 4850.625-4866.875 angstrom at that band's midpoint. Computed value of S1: 0.29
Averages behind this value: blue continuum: 12.4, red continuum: 18.7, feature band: 11.9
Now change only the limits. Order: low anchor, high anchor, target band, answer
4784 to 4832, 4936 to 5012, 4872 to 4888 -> 0.12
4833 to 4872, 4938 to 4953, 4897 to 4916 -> 0.08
